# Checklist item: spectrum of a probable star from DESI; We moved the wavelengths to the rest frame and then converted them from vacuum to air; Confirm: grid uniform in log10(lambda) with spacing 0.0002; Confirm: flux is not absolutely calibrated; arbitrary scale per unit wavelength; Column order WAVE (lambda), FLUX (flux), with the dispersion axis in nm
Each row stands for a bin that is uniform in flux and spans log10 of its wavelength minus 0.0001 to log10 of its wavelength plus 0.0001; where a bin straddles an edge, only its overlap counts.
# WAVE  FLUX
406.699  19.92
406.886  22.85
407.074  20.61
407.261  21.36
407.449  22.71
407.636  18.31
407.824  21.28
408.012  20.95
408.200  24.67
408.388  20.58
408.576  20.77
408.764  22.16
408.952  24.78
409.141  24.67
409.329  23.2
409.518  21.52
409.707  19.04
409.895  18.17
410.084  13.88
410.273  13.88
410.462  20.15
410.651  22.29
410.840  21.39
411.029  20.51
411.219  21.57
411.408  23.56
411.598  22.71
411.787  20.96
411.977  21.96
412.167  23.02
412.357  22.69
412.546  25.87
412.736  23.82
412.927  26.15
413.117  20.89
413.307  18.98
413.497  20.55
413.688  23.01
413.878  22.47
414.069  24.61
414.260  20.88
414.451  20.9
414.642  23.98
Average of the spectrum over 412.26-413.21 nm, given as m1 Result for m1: 23.9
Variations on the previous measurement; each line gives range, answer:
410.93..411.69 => 22.1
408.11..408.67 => 22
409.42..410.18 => 18.2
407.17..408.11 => 20.9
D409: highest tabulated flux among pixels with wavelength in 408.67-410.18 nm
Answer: 24.78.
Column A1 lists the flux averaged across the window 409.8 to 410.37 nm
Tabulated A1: 15.4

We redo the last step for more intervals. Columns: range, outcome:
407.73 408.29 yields 22.3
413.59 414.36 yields 22.7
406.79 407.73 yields 21.2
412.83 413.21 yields 23.5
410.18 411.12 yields 19.7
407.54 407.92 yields 19.8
